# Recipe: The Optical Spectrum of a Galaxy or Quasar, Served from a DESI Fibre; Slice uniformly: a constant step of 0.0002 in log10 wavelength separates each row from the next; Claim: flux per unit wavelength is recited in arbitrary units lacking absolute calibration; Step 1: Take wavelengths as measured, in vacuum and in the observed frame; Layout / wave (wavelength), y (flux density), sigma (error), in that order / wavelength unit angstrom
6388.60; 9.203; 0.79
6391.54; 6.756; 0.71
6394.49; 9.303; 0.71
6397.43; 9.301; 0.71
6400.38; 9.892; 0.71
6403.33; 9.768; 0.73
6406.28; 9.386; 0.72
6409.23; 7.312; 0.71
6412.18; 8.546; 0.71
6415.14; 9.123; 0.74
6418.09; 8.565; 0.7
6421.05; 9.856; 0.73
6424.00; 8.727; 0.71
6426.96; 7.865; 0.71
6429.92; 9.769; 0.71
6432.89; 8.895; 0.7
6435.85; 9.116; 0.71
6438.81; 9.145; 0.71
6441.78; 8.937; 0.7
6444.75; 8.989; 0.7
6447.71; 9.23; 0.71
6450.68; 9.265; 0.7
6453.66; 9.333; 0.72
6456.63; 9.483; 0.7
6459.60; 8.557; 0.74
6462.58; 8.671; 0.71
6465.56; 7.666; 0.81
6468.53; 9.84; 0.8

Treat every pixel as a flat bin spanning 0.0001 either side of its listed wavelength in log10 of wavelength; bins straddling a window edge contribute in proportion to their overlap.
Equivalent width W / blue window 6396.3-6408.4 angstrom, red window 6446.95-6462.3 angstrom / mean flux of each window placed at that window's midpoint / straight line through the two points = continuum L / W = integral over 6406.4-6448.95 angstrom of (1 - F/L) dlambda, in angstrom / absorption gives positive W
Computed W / 1.9 angstrom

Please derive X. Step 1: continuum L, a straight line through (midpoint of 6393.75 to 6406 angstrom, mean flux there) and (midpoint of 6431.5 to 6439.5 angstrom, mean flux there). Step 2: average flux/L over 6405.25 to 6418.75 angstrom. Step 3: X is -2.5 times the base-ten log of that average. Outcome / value 0.10 mag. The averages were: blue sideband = 9.56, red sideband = 9.05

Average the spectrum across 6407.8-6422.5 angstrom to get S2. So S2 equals 8.68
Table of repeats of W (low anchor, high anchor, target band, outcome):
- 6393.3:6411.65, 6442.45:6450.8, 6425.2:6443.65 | 0.4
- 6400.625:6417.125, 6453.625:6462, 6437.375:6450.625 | -0.1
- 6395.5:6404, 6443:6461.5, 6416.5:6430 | 0.8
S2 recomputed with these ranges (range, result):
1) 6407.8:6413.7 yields 7.94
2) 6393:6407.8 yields 9.52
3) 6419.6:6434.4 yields 9.02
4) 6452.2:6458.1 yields 9.41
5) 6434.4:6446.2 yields 9.04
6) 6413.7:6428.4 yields 8.83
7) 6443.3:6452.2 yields 9.16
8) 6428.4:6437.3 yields 9.25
